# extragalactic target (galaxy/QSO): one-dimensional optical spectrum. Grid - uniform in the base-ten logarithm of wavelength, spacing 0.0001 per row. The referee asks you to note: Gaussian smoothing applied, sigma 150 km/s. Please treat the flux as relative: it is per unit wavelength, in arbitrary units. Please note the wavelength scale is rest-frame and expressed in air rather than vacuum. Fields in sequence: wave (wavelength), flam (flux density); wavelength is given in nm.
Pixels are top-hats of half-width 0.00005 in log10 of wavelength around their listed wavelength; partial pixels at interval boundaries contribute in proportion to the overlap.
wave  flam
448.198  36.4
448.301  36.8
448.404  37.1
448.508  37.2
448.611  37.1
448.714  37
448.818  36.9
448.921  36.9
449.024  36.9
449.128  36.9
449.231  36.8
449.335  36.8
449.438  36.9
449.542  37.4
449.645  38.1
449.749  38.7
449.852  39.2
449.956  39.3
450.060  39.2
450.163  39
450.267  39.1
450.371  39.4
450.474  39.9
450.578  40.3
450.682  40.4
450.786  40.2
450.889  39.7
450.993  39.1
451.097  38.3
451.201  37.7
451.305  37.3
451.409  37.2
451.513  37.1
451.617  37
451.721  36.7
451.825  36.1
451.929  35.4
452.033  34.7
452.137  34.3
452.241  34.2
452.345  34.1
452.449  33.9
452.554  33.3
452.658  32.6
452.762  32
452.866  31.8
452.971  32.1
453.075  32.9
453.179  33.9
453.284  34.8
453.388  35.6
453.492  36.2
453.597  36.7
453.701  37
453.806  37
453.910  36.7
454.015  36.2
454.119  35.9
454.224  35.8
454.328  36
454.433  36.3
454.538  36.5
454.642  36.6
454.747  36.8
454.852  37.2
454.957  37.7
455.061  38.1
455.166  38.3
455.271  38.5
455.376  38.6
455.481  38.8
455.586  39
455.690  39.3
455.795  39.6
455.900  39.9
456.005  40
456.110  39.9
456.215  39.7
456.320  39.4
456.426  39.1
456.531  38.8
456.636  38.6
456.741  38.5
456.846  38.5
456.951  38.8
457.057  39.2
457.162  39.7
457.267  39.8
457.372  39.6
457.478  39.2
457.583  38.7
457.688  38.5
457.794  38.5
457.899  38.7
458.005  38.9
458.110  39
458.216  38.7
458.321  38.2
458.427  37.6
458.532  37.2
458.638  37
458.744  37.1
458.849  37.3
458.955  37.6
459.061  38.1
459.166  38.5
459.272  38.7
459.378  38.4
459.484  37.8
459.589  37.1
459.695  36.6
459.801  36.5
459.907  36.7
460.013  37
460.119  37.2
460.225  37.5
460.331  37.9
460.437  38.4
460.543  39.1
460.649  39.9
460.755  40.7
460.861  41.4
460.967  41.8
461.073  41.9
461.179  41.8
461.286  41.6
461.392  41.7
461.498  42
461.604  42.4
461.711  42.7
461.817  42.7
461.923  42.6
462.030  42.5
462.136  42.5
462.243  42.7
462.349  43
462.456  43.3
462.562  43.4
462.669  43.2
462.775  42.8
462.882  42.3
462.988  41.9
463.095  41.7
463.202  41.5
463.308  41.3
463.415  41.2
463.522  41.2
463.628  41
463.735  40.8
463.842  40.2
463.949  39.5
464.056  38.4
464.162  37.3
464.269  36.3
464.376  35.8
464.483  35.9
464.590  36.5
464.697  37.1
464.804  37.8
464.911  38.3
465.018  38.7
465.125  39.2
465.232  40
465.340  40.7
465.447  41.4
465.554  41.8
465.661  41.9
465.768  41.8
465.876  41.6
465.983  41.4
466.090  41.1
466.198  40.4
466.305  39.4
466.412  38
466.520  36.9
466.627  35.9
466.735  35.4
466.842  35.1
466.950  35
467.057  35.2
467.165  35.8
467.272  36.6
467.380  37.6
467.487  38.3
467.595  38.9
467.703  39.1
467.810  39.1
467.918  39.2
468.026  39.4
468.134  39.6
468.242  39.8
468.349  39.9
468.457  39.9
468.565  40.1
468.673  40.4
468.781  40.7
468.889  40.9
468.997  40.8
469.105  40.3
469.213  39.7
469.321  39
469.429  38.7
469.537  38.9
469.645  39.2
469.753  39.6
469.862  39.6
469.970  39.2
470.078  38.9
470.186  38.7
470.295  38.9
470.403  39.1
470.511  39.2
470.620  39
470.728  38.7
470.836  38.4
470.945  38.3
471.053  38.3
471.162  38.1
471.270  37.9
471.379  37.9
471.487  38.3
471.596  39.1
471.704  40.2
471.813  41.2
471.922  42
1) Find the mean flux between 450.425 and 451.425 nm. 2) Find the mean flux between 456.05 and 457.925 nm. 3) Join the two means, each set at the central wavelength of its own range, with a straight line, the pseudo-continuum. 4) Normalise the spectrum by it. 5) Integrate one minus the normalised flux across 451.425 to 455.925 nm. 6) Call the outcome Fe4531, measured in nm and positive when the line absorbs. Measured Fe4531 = 0.35 nm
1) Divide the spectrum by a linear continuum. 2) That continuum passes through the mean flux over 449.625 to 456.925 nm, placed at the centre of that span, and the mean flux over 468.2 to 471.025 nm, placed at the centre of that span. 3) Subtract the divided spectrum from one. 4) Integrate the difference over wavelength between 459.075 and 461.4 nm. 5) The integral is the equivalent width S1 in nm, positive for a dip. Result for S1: -0.05 nm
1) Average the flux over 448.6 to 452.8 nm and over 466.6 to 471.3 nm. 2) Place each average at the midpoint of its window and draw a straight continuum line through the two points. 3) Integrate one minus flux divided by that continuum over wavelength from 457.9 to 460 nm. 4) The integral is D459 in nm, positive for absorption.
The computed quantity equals 0.01 nm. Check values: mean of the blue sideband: 37.2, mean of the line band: 37.7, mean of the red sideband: 38.7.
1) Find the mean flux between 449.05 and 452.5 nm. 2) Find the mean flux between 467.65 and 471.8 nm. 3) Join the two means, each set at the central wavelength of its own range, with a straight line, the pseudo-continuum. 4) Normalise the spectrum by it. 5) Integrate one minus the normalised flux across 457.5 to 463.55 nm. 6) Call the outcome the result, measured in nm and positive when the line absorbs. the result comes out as -0.23 nm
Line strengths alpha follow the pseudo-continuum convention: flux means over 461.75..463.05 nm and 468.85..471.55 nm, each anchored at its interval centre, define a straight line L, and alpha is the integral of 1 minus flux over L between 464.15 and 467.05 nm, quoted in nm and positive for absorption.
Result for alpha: 0.19 nm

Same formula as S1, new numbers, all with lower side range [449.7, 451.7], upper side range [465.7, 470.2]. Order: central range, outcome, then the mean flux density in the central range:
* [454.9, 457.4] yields -0.013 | 39.1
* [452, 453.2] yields 0.172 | 33.3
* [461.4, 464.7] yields -0.169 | 40.9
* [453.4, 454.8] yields 0.087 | 36.4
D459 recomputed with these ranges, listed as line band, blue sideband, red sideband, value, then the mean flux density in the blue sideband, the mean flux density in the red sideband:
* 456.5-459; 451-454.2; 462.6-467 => -0.09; 35.3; 39.5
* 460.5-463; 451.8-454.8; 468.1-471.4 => -0.33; 35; 39.3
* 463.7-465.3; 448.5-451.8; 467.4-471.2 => 0.04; 38.1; 39.3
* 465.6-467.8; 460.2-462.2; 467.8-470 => 0.10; 41.2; 39.7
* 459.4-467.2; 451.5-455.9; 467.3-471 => -0.35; 36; 39.3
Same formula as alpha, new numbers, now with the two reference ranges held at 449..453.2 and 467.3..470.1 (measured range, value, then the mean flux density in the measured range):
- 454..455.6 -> 0.003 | 37.2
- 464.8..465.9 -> -0.040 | 40.3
